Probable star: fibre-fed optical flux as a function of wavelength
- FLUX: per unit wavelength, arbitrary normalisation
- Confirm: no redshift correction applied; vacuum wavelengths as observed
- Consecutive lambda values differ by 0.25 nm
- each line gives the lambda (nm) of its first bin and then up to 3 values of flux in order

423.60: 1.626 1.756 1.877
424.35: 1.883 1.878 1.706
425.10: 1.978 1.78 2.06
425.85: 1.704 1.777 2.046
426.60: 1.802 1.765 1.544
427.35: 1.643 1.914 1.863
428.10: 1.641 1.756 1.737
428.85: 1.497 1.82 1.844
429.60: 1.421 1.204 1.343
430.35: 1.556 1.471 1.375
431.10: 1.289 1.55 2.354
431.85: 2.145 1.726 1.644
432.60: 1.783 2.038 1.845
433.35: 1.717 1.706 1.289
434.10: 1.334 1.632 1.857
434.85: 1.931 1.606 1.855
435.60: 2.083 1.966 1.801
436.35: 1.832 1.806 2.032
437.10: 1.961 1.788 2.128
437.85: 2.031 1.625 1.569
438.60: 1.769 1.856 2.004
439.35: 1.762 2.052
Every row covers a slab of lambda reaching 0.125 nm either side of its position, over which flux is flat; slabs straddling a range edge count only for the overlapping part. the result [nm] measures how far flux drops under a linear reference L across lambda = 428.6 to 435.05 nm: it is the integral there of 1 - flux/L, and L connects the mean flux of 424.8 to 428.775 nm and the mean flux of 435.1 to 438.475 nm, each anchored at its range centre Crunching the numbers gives 0.62 nm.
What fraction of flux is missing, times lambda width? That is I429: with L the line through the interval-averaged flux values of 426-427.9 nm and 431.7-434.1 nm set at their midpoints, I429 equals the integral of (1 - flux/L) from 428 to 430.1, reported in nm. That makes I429 0.21 nm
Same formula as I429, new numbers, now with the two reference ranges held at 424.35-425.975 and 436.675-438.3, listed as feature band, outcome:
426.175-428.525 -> 0.11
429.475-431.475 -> 0.51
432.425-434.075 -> 0.16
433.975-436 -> 0.12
